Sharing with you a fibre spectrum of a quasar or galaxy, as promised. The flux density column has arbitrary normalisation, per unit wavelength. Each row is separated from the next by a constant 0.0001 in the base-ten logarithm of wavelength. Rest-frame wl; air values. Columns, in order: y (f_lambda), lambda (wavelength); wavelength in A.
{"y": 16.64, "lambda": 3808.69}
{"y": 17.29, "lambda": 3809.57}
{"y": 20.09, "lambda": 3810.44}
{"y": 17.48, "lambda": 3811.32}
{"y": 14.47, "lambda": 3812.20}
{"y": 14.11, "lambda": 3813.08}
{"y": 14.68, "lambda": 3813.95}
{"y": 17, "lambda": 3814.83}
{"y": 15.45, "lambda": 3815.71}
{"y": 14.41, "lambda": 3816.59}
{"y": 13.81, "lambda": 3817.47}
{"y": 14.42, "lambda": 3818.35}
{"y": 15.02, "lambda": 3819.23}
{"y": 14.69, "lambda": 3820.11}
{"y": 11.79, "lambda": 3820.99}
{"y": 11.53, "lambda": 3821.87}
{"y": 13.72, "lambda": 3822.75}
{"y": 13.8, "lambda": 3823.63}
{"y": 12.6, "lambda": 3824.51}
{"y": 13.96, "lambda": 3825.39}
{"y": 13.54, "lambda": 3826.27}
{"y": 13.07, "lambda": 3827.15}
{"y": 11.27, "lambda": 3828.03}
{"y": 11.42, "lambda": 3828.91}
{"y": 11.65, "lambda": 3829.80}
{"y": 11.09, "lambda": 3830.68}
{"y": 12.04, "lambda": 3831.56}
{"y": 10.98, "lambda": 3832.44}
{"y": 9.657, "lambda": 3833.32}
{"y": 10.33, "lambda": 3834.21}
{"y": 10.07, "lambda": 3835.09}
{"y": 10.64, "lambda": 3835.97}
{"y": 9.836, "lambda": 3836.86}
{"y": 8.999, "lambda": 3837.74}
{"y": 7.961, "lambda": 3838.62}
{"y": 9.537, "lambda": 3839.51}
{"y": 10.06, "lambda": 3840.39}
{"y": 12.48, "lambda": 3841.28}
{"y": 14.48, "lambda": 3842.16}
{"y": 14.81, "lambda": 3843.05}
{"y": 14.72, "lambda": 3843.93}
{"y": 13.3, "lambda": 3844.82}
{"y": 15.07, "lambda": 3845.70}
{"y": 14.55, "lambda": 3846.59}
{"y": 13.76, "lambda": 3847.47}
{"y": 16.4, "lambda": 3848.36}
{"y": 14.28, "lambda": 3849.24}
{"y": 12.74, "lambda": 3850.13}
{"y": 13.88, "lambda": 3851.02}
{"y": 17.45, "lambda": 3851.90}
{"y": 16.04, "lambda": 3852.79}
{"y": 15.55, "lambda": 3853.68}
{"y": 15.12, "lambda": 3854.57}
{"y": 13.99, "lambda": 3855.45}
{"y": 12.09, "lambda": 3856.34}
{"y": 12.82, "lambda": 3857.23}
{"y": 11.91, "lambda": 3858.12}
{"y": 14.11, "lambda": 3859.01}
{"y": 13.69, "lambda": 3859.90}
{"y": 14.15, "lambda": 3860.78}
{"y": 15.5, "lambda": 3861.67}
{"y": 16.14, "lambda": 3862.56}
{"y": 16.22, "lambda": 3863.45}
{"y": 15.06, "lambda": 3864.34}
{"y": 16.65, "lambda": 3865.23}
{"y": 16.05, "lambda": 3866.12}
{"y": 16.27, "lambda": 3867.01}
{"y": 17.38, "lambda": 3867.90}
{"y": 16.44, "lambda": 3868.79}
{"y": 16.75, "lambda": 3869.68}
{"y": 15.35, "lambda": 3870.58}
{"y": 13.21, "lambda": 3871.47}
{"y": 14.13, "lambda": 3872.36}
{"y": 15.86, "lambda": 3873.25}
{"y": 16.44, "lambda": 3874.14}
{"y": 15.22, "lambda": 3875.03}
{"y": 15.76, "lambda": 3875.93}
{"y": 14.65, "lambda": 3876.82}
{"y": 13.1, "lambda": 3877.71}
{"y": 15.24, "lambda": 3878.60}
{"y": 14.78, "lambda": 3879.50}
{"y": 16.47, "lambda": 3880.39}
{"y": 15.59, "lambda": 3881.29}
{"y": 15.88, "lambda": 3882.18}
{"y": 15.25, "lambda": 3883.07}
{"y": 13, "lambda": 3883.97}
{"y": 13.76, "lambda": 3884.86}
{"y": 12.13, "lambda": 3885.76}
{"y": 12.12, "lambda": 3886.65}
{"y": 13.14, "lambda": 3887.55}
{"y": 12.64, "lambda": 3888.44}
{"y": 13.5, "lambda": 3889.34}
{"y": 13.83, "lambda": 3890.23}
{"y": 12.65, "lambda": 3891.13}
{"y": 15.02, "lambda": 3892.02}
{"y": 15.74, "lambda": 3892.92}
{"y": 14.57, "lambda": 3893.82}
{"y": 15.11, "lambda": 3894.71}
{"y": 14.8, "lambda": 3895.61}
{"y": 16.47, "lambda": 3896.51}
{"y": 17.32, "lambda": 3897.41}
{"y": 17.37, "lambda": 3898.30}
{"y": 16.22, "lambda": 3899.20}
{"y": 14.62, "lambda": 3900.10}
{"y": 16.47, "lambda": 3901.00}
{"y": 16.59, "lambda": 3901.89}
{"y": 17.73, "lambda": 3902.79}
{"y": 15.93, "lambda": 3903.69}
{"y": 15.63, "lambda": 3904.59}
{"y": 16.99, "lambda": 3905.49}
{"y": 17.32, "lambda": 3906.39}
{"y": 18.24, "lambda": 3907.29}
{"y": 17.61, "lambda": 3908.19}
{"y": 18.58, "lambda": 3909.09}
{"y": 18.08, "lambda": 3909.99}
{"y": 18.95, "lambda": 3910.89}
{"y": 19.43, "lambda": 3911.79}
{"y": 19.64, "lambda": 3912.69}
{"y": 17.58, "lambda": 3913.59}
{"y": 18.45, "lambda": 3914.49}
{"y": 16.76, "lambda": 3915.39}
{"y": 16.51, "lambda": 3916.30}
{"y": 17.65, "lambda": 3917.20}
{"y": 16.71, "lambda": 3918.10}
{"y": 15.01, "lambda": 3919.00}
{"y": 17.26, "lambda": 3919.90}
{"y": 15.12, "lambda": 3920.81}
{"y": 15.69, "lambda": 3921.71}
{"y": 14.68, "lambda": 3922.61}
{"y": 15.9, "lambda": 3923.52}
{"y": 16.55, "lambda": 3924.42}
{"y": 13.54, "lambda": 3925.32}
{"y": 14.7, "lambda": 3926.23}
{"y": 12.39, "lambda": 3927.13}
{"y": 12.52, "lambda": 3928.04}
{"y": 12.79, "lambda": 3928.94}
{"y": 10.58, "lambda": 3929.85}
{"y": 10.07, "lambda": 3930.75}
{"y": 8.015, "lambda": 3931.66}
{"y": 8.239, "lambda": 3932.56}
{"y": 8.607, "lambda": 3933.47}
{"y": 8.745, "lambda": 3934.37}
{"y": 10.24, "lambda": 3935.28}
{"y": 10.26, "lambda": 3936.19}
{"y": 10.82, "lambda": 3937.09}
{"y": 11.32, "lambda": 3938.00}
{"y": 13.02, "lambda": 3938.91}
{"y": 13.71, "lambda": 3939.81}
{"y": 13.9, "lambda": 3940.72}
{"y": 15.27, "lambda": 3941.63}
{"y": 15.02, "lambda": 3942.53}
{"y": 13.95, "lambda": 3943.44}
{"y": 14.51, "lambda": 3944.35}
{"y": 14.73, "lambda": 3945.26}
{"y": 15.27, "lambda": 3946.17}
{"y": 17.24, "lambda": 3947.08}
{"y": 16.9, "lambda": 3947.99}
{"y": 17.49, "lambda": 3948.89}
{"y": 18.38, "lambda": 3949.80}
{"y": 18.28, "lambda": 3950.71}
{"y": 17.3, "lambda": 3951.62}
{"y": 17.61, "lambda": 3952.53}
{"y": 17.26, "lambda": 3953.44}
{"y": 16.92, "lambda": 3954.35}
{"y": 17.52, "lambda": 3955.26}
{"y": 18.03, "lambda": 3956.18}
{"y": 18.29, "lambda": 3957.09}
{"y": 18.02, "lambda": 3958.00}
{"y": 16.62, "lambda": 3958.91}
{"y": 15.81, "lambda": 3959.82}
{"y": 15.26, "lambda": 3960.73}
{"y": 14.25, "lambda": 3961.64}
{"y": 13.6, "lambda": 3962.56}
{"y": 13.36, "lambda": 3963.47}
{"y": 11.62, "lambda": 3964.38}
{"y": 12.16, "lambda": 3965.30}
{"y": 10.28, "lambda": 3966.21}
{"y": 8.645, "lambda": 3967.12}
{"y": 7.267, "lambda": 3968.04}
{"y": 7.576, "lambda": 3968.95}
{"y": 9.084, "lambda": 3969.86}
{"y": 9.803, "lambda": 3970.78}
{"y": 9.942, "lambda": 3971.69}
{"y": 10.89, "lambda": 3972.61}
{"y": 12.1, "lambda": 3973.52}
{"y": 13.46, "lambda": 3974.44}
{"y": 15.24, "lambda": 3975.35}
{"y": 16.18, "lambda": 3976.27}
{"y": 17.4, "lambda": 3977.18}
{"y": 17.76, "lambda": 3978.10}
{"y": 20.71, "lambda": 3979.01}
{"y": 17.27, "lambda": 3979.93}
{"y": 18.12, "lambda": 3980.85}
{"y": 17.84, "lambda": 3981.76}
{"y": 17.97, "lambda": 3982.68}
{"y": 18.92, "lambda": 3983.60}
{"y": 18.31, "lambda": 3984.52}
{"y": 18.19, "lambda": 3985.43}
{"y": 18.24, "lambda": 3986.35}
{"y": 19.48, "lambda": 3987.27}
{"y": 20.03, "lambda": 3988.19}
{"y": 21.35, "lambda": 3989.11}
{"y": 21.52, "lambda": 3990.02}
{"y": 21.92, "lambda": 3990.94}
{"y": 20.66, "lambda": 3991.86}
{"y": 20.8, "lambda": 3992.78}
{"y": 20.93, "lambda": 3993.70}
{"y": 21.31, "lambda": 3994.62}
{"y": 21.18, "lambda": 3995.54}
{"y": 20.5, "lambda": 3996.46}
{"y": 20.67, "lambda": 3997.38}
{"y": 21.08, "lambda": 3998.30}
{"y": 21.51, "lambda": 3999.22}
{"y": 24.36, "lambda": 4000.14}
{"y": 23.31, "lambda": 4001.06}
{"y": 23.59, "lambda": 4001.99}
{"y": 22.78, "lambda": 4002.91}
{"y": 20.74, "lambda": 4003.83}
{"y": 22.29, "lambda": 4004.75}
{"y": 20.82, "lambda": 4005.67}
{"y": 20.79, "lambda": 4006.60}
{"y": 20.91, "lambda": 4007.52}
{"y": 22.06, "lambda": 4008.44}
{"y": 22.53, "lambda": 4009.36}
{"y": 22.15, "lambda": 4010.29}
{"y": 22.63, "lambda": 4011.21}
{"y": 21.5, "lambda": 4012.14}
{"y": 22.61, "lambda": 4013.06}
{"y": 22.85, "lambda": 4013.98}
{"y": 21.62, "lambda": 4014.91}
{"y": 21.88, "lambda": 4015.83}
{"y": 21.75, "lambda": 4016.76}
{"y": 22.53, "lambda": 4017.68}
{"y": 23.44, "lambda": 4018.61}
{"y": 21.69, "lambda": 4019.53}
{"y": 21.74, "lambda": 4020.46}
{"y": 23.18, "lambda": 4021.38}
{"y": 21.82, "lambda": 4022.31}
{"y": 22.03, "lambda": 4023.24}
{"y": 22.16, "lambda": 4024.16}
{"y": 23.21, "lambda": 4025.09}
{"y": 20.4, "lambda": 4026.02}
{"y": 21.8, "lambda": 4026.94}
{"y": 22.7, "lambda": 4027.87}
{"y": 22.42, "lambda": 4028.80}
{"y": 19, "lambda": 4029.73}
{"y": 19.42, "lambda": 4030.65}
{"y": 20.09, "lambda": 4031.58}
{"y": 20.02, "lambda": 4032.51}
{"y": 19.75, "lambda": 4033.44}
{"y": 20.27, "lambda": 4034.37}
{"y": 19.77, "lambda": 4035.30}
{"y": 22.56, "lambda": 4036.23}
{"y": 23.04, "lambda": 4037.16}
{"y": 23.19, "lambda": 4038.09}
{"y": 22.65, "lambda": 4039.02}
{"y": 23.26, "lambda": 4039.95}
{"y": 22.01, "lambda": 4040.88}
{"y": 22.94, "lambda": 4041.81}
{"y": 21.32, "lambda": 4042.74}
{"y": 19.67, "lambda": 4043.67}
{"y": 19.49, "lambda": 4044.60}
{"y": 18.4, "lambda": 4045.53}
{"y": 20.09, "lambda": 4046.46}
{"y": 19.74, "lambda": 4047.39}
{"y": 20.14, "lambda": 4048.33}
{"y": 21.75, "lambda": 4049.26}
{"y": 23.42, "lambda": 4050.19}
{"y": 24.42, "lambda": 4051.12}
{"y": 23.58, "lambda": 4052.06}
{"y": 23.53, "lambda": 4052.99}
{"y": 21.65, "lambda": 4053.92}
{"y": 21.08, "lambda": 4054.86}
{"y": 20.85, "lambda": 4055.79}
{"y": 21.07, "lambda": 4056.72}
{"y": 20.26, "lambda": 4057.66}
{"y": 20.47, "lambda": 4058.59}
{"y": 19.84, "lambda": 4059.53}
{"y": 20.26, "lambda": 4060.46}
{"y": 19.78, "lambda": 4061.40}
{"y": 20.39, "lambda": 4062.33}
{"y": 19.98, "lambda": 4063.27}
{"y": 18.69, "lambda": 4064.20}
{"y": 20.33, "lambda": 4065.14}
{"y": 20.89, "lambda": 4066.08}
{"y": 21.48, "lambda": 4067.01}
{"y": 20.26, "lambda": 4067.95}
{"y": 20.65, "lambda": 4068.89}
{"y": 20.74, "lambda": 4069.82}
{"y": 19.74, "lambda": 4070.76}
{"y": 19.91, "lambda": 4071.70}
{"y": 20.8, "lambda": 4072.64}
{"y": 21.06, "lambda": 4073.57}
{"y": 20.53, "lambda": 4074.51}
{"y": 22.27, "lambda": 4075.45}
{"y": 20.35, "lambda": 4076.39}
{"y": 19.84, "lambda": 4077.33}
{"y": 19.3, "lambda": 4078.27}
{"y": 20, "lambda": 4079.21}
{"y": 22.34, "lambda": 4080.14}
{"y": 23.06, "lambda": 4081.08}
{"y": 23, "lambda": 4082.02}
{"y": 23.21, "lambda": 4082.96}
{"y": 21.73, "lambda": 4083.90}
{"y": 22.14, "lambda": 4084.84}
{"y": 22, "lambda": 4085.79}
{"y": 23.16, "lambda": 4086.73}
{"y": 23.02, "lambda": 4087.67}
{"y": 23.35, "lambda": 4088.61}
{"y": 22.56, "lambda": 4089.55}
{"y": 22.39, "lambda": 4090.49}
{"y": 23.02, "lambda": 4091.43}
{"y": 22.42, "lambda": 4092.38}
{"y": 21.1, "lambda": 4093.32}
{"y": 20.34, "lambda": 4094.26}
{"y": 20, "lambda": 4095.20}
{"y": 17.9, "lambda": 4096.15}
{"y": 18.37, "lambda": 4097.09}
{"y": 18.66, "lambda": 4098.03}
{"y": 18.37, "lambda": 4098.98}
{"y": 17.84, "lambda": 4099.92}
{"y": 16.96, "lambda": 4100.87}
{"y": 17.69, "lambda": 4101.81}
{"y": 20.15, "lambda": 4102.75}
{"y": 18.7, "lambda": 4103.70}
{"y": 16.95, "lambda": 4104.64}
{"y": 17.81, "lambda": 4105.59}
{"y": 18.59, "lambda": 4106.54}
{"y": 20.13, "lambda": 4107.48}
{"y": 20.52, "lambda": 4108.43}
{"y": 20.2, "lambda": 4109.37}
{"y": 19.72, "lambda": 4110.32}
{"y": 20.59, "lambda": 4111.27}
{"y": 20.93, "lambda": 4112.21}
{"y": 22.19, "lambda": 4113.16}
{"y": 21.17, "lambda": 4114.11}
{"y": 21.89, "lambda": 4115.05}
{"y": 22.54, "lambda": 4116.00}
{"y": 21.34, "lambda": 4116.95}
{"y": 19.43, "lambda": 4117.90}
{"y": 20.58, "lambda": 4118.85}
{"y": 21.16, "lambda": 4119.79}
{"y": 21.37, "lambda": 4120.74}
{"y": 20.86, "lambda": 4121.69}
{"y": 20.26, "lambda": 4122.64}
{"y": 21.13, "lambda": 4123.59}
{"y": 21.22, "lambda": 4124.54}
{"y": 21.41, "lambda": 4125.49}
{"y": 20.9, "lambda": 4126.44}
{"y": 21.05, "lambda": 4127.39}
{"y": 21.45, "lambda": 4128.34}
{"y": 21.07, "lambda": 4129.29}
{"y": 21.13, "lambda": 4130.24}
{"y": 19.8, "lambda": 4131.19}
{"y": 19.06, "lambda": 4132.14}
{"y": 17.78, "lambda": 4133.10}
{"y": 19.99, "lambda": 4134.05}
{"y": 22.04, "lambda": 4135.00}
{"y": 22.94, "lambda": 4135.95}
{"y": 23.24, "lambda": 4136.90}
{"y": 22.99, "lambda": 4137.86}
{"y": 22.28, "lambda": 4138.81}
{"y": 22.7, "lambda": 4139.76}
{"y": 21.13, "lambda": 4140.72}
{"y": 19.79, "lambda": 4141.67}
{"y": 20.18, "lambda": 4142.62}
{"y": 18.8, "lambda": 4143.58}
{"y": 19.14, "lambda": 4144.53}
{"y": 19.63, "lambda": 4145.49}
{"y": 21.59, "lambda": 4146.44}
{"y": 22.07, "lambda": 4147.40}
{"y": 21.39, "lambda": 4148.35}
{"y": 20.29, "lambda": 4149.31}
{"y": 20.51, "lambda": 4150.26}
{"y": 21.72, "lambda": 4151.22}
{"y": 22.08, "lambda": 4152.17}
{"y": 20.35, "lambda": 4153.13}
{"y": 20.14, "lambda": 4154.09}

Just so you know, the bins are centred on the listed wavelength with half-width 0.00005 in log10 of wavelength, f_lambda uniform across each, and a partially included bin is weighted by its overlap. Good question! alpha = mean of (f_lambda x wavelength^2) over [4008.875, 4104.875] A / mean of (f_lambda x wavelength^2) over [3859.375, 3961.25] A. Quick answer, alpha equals 1.49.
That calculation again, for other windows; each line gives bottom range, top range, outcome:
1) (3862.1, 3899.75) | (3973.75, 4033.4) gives 1.46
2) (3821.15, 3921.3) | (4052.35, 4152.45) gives 1.59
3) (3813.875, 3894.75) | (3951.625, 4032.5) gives 1.46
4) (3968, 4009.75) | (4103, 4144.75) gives 1.19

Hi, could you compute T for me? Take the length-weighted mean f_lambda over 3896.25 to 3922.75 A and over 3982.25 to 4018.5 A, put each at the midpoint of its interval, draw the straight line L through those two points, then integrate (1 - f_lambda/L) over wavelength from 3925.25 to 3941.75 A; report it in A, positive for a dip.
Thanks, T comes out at 6.2 A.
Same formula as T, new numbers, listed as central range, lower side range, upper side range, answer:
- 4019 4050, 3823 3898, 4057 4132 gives -4.0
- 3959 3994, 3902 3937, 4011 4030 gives 6.3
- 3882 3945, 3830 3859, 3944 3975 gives -4.8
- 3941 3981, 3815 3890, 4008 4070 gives 7.4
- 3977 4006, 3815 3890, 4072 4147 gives -4.7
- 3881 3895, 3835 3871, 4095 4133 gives 0.8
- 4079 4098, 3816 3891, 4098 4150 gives -2.1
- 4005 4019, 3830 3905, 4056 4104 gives -2.6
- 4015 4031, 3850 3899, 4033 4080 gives -1.6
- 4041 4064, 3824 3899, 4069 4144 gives -2.1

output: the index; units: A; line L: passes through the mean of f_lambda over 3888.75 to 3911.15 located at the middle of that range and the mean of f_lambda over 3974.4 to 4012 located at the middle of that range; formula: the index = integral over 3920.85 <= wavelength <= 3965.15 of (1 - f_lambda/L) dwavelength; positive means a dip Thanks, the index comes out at 9.4 A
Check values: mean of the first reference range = 16.2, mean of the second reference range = 20.3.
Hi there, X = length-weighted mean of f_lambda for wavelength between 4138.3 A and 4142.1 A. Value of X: 21.5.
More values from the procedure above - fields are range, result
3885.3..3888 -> 12.5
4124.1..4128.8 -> 21.2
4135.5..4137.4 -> 23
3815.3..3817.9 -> 14.5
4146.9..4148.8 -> 21.7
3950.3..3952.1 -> 17.8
